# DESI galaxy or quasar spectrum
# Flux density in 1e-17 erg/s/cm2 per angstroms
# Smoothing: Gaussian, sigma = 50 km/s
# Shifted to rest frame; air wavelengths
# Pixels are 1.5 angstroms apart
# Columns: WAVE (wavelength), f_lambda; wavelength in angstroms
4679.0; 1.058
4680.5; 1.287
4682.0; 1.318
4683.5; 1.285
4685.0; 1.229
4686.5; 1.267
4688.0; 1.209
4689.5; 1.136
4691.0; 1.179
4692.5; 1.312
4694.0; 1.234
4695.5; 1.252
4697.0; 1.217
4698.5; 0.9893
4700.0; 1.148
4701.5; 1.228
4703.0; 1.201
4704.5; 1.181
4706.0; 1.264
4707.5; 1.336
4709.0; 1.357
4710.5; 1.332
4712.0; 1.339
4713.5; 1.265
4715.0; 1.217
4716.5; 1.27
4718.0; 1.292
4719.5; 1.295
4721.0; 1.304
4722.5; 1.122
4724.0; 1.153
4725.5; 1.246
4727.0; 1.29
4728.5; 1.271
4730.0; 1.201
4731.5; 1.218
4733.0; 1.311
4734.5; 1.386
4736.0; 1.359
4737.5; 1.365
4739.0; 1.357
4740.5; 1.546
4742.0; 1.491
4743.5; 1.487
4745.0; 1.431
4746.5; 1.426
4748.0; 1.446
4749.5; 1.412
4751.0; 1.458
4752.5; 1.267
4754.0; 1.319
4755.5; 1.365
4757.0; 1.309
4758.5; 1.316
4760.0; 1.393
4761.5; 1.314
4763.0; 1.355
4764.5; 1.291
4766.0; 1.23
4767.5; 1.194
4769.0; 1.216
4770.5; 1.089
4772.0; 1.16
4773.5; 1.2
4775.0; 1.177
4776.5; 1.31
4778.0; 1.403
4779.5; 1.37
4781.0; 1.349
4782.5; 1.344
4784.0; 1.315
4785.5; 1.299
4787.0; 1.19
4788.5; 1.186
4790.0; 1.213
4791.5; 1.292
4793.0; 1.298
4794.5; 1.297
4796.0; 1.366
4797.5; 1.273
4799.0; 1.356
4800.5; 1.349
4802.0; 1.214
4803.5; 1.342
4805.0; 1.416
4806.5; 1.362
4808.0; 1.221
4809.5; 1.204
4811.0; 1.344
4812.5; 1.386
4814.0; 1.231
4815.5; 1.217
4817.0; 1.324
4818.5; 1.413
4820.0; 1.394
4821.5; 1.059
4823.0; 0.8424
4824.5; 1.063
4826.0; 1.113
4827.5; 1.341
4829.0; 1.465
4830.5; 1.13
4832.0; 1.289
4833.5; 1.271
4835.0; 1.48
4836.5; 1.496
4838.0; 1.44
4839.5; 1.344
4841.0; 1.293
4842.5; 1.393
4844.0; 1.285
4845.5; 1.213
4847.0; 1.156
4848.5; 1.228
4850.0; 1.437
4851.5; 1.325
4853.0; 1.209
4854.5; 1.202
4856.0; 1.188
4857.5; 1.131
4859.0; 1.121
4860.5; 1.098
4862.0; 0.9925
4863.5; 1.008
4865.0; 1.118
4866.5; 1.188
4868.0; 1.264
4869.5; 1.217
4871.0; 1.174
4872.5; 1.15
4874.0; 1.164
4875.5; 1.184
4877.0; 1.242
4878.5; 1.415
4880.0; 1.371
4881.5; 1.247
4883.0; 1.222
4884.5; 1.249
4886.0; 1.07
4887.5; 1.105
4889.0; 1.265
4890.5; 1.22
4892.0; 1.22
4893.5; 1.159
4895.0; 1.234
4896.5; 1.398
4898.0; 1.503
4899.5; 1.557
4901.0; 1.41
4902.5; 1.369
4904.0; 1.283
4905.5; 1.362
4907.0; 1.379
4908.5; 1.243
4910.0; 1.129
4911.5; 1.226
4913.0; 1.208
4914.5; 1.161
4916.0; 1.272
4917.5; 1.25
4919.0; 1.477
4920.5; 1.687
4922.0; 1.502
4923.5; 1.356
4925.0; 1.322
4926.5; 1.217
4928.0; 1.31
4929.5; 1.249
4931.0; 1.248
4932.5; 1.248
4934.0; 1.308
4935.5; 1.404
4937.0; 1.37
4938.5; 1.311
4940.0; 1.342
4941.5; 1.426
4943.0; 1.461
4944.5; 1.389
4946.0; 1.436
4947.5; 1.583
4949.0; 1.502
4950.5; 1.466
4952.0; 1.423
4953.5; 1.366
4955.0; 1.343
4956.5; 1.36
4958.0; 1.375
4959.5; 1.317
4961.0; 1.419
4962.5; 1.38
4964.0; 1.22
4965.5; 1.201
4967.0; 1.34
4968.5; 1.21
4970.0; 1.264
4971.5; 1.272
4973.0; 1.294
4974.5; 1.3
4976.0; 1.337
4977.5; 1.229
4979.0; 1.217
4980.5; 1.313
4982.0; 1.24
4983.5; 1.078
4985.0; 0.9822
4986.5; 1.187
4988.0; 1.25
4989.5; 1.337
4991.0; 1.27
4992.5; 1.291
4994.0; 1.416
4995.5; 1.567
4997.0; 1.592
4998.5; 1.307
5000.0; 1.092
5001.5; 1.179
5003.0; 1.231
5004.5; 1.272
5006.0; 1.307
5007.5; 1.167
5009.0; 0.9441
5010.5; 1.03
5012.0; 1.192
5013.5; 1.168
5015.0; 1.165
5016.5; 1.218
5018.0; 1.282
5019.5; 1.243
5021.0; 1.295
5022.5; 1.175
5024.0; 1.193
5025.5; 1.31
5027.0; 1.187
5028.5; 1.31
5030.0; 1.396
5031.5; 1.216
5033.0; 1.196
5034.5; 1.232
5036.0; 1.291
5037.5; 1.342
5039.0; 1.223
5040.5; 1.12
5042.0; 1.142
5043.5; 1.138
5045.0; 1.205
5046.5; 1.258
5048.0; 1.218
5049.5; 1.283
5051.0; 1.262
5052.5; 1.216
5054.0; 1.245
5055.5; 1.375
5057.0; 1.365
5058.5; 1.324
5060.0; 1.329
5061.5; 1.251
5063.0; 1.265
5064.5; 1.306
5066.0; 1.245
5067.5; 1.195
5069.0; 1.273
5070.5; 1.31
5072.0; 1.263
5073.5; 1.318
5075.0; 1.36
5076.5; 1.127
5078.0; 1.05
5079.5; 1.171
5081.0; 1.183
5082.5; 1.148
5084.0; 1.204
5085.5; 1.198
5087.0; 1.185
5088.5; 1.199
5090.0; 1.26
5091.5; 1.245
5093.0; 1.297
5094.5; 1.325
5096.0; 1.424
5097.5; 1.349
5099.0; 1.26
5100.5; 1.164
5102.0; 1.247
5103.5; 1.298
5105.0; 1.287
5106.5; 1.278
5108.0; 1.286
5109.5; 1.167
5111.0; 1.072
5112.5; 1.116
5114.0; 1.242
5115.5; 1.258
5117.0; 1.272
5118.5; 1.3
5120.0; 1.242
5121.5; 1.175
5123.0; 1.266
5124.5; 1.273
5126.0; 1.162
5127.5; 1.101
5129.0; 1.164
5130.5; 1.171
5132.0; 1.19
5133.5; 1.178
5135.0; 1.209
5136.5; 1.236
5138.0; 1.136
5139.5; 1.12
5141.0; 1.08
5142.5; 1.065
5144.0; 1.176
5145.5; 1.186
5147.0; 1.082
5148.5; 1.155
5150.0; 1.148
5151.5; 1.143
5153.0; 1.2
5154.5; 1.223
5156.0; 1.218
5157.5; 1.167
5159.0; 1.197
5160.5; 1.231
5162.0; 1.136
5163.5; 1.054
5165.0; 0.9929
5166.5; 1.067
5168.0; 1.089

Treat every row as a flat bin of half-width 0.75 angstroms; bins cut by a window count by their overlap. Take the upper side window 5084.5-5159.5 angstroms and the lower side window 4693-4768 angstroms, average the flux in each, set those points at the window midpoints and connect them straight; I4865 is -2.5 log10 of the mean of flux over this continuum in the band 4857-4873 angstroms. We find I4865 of 0.124 mag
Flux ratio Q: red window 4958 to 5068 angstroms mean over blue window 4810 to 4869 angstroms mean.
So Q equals 1.01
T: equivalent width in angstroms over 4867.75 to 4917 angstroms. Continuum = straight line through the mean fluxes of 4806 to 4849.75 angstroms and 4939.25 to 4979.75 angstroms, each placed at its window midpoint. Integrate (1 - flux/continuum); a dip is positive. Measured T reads 1.9 angstroms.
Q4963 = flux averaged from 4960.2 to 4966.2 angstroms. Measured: 1.31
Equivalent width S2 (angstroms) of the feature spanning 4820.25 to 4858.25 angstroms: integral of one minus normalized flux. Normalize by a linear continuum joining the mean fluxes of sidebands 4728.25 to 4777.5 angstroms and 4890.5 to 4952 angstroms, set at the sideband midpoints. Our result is 2.3 angstroms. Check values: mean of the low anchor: 1.32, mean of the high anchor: 1.35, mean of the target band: 1.26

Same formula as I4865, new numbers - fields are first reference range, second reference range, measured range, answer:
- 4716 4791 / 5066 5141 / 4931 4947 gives -0.09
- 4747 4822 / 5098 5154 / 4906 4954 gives -0.08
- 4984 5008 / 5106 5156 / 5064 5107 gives -0.03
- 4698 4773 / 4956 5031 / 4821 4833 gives 0.10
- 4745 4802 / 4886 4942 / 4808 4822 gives 0.02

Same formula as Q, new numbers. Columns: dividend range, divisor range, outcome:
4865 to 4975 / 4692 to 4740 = 1.04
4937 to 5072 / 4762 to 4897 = 1.02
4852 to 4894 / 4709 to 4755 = 0.89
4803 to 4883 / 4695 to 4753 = 0.96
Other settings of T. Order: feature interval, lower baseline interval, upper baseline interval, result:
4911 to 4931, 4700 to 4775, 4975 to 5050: -1.1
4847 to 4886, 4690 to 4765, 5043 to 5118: 2.4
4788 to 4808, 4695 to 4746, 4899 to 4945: 0.0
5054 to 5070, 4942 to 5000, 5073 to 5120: -0.4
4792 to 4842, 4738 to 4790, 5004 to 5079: 0.5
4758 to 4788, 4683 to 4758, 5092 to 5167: 0.1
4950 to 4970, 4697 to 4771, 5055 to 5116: -1.1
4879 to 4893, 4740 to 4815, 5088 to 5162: 0.7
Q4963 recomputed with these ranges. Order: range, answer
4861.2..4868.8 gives 1.11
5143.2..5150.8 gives 1.15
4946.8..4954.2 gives 1.47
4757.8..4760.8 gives 1.35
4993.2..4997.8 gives 1.52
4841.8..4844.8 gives 1.34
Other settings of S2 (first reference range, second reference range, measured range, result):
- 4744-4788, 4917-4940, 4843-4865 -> 2.42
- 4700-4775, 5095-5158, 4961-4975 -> -0.45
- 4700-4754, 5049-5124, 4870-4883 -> 0.47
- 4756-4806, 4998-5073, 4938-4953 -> -2.17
